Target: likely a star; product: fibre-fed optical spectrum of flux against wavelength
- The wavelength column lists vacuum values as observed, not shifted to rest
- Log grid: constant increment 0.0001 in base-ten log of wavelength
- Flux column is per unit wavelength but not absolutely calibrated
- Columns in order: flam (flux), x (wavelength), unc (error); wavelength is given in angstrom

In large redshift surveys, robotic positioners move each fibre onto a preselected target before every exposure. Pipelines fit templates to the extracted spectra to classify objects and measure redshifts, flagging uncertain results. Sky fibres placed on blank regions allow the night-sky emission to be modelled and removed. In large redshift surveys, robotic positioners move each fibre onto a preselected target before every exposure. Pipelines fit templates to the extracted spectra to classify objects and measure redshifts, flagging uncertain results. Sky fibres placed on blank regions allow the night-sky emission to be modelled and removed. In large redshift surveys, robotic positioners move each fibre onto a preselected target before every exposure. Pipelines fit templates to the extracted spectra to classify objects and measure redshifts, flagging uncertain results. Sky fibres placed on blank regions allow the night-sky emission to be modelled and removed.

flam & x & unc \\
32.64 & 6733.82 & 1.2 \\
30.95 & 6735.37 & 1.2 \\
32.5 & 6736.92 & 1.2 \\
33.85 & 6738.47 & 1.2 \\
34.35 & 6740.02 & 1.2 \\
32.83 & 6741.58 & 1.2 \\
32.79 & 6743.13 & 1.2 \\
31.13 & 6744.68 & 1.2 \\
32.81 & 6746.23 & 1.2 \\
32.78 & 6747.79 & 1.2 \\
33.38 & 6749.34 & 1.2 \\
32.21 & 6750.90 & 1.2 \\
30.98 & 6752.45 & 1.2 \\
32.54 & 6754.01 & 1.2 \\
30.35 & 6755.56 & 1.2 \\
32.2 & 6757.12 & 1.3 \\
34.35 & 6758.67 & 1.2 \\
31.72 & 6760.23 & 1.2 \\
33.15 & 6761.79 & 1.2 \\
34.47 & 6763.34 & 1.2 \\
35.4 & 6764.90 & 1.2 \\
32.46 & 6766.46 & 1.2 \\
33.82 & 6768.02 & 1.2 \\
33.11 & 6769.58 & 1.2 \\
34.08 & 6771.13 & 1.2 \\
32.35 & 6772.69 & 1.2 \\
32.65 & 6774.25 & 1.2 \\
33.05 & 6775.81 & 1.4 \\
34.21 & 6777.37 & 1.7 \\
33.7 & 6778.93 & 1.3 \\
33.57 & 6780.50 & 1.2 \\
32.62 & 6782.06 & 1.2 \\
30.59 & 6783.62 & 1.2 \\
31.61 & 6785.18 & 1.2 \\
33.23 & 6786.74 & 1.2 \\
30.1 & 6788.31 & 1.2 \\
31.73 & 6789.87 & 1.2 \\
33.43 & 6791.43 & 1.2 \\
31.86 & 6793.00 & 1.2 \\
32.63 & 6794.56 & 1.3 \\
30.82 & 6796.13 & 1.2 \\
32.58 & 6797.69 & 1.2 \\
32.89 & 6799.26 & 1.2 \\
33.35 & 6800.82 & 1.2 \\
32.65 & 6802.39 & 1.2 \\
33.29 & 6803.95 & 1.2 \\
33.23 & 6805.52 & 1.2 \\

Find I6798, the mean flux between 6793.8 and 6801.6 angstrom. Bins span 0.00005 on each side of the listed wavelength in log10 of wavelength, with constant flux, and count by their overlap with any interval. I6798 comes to 32.5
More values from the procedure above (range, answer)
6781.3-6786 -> 31.7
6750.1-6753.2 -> 31.6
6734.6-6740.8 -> 32.9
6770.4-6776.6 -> 33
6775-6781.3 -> 33.6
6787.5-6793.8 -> 31.8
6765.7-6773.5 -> 33.2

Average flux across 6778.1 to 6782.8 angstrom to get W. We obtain 33.3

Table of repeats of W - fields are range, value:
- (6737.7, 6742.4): 33.6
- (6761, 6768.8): 33.8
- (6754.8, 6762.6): 32.4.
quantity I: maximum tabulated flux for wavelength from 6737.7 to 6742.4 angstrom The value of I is 34.35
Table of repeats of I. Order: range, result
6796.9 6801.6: 33.35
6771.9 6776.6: 33.05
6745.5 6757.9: 33.38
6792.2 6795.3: 32.63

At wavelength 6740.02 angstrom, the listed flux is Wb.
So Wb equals 34.35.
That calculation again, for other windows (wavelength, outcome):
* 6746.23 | 32.81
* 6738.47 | 33.85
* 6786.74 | 33.23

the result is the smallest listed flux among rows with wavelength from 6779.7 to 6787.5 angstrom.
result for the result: 30.59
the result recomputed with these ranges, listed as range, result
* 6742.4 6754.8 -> 30.98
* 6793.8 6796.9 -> 30.82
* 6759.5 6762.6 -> 31.72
